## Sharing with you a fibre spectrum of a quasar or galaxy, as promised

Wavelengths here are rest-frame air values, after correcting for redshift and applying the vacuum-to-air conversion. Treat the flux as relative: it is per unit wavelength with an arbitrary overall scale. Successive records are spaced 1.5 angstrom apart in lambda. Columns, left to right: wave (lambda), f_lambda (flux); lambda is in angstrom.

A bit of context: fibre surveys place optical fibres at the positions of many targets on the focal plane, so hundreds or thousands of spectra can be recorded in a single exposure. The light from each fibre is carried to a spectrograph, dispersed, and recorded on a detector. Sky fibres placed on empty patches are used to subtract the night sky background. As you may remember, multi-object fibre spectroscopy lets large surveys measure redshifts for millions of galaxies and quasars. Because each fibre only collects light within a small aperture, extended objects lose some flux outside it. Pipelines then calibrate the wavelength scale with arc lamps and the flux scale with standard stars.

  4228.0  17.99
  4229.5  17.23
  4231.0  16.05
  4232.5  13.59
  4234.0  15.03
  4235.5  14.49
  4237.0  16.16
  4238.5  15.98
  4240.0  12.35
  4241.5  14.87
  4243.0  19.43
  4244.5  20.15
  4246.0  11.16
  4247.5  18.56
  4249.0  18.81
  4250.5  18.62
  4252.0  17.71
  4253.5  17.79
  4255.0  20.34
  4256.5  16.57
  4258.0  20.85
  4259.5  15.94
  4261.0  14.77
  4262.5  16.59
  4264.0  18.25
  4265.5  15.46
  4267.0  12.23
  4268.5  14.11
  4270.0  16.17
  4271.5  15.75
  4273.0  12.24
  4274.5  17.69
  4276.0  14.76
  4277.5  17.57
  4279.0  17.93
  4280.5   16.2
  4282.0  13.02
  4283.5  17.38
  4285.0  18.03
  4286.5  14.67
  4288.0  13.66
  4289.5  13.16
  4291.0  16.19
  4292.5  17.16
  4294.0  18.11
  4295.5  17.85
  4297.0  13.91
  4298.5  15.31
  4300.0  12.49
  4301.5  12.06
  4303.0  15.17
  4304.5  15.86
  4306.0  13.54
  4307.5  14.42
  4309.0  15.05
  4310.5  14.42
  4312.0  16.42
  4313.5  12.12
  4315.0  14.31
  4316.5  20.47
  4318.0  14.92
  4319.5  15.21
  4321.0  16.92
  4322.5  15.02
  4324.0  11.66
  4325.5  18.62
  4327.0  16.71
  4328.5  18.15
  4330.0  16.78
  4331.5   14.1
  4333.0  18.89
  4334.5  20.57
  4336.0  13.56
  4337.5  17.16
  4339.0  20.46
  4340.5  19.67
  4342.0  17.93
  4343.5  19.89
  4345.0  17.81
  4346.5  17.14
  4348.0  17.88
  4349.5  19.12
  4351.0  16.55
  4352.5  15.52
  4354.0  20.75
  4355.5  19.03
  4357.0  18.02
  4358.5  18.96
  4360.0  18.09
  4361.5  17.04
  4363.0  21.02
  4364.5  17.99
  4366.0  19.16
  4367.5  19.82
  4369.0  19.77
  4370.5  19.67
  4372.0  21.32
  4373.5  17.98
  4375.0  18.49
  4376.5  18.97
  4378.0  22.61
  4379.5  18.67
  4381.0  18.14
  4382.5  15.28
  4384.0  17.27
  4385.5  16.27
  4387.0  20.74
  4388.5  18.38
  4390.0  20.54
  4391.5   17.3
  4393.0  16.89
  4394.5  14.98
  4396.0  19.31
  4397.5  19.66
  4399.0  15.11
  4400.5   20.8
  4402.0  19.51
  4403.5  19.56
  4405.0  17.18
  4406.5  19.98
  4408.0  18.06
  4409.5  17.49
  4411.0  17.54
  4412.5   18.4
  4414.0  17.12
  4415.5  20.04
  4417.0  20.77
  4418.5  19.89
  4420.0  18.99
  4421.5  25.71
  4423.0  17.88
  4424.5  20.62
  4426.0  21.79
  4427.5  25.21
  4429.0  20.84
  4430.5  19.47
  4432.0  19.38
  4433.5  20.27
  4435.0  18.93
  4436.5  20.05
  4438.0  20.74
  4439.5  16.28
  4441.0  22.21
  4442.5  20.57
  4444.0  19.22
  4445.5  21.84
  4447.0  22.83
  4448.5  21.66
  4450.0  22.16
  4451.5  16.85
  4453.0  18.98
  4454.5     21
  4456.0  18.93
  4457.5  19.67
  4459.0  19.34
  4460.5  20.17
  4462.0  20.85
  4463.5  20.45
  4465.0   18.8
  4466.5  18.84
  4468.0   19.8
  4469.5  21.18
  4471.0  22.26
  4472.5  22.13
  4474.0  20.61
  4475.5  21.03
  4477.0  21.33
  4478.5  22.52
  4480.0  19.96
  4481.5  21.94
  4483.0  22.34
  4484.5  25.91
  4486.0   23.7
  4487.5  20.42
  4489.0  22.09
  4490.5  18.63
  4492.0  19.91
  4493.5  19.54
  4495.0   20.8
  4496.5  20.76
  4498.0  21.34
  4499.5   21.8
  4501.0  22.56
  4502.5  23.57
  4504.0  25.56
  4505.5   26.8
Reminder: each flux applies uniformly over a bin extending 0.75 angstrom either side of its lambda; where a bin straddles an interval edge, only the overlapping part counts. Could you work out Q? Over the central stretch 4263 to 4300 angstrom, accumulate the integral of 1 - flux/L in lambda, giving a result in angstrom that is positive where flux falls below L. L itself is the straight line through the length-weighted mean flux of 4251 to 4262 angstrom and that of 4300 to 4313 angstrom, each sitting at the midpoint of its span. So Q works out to 0.9 angstrom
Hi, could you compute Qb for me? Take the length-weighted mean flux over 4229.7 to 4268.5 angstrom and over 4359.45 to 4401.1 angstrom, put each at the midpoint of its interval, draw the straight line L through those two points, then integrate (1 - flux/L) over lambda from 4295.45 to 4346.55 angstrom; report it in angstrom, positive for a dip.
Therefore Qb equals 4.5 angstrom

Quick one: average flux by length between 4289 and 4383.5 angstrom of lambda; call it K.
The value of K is 17.1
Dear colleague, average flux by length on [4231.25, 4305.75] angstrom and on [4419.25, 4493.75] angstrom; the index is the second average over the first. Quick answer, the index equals 1.30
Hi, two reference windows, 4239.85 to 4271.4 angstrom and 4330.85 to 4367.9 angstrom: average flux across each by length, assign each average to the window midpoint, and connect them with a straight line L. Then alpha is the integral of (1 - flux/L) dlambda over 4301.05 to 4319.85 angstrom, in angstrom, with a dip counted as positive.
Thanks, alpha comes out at 2.8 angstrom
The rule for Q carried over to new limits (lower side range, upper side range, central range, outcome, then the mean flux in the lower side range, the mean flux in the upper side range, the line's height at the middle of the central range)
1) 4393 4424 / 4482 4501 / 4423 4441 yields -0.6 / 18.9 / 21.5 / 19.6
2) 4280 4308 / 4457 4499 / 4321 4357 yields -2.0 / 15.2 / 21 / 16.6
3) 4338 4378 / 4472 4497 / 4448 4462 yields 0.6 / 18.8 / 21.4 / 20.8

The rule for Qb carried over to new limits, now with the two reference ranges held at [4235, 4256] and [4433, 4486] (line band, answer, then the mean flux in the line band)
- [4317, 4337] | 2.22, 16.3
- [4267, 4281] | 1.44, 15.6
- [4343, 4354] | 0.50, 17.9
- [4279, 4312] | 4.75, 15.2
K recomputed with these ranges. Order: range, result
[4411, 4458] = 20.2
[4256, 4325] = 15.5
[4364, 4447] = 19.3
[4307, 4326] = 15.3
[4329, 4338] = 16.9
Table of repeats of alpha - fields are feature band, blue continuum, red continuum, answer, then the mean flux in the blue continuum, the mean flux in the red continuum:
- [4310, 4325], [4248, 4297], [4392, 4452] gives 1.9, 16.4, 19.6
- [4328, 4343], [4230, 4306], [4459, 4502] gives -0.1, 15.9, 21.1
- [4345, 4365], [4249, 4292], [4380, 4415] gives -0.9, 16.3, 18.1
